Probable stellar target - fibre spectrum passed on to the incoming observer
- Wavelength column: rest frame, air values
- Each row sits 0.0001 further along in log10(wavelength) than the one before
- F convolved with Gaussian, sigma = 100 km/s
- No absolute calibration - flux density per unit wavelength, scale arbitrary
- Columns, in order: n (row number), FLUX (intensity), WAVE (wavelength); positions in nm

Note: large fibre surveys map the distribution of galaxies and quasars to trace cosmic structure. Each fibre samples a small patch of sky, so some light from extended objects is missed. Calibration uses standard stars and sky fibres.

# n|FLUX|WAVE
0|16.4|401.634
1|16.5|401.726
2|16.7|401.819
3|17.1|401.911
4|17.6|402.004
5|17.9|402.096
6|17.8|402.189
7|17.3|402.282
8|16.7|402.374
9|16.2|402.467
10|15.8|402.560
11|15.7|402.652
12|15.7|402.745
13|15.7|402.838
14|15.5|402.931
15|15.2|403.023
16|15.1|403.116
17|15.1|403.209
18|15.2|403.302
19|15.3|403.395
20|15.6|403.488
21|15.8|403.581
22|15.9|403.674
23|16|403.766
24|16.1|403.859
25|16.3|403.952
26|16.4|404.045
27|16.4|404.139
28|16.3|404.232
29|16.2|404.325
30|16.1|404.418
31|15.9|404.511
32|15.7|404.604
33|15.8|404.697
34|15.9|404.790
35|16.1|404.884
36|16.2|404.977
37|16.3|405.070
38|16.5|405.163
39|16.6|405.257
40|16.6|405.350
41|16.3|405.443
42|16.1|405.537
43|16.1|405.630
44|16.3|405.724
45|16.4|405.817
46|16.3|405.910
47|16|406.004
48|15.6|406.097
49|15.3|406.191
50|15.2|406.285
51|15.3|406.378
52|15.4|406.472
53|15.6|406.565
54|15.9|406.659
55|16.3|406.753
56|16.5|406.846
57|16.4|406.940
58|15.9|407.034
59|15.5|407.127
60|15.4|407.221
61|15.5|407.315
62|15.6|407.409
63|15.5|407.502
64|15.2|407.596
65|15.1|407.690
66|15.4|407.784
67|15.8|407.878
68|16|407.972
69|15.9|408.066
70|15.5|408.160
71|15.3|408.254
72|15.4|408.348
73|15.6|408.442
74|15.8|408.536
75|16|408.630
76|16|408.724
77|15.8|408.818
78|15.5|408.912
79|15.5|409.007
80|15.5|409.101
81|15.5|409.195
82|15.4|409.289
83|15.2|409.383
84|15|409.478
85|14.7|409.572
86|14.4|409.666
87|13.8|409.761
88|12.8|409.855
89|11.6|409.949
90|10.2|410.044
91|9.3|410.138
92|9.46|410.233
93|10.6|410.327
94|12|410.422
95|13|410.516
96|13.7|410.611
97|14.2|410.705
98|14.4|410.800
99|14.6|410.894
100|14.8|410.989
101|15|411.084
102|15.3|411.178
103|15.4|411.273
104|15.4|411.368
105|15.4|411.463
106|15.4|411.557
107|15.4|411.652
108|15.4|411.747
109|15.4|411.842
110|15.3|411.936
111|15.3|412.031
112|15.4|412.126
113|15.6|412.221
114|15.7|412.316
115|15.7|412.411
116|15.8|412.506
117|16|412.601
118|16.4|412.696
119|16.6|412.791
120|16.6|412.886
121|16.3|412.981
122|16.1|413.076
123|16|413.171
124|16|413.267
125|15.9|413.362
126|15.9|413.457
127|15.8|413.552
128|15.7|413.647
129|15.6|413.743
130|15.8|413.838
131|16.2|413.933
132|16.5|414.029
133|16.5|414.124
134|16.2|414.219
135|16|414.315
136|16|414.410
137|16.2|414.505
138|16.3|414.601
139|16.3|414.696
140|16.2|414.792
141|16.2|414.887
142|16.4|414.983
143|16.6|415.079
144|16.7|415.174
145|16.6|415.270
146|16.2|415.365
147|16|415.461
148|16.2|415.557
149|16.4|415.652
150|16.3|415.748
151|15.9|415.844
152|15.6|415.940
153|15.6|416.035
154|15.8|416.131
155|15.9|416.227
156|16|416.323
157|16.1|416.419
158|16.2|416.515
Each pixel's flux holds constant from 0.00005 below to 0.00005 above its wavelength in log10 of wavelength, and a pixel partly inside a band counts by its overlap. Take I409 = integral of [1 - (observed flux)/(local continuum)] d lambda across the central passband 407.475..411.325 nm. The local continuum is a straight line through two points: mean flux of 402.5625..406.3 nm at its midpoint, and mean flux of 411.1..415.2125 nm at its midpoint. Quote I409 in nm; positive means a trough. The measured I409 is 0.37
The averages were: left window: 15.9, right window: 15.9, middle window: 14.4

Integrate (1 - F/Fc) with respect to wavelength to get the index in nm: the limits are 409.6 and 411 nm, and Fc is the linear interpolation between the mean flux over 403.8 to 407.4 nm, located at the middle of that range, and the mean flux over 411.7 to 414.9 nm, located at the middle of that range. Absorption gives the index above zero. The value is 0.30 nm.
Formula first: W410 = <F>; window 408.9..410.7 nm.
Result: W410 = 13.3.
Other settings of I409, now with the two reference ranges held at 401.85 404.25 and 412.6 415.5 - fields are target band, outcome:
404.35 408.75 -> 0.083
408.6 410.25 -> 0.217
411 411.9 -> 0.048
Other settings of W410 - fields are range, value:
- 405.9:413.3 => 15.1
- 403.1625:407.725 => 15.9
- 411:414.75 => 15.8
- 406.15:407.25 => 15.7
